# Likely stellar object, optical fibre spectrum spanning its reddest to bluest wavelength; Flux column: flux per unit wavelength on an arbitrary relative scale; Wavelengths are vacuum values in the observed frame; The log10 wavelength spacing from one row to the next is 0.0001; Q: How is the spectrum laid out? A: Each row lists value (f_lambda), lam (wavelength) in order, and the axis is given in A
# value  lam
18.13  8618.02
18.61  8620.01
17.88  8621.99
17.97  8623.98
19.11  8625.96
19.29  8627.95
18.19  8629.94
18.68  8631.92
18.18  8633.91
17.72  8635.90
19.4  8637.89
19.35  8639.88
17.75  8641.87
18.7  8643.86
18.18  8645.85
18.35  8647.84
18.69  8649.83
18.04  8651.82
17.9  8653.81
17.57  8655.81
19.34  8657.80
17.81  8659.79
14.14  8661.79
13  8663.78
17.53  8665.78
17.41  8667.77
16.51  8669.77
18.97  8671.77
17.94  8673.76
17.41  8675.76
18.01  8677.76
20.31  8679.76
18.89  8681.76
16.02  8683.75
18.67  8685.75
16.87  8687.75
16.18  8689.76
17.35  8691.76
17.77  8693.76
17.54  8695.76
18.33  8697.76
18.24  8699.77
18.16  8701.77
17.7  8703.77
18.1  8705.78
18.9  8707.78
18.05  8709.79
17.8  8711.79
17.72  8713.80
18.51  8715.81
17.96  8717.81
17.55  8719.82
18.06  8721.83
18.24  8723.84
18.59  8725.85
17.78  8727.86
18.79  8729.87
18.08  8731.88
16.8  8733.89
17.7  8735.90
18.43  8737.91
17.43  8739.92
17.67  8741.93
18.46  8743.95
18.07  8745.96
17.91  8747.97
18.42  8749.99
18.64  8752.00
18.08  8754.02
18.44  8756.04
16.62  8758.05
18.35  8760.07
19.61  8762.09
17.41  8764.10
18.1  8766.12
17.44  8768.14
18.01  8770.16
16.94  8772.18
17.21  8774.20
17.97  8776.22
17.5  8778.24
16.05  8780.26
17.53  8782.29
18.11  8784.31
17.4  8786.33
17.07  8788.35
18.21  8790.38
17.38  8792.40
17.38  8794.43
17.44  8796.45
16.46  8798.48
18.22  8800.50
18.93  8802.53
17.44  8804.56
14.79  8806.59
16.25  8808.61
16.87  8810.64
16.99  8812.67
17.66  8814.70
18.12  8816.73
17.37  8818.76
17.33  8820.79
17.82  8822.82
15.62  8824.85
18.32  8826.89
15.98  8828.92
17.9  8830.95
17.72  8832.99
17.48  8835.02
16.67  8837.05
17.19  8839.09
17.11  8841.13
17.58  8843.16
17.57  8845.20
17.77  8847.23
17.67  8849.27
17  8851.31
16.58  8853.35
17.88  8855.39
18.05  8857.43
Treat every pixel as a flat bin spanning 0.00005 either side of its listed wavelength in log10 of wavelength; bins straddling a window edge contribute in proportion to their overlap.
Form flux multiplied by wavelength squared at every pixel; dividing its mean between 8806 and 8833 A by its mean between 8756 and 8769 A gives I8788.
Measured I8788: 1.0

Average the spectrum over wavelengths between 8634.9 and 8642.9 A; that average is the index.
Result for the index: 18.5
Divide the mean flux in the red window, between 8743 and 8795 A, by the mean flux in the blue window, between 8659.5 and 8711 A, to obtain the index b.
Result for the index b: 1.01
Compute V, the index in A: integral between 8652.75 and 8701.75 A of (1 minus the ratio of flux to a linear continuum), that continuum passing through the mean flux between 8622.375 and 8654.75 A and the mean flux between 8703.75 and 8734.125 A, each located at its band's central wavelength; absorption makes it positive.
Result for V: 2.1 A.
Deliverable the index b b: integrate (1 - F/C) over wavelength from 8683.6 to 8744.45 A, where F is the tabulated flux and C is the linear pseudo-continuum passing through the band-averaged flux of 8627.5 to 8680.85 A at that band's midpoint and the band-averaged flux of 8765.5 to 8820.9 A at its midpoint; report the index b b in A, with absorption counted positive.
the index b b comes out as -0.67 A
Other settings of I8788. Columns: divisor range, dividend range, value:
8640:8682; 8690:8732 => 1.03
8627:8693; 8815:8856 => 1.01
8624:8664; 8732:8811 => 1.00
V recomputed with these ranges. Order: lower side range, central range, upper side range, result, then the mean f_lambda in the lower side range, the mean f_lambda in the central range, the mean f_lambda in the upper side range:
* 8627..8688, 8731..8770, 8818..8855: -0.9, 17.9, 18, 17.3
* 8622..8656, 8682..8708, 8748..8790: 0.6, 18.4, 17.7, 17.8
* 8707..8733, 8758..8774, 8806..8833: -0.2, 18.1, 17.8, 17.1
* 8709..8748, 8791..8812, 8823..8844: 0.4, 18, 17.1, 17.2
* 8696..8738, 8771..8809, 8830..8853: 0.8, 18.1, 17.3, 17.4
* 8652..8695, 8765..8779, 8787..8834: -0.2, 17.4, 17.6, 17.3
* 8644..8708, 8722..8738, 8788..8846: -0.5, 17.7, 18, 17.3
